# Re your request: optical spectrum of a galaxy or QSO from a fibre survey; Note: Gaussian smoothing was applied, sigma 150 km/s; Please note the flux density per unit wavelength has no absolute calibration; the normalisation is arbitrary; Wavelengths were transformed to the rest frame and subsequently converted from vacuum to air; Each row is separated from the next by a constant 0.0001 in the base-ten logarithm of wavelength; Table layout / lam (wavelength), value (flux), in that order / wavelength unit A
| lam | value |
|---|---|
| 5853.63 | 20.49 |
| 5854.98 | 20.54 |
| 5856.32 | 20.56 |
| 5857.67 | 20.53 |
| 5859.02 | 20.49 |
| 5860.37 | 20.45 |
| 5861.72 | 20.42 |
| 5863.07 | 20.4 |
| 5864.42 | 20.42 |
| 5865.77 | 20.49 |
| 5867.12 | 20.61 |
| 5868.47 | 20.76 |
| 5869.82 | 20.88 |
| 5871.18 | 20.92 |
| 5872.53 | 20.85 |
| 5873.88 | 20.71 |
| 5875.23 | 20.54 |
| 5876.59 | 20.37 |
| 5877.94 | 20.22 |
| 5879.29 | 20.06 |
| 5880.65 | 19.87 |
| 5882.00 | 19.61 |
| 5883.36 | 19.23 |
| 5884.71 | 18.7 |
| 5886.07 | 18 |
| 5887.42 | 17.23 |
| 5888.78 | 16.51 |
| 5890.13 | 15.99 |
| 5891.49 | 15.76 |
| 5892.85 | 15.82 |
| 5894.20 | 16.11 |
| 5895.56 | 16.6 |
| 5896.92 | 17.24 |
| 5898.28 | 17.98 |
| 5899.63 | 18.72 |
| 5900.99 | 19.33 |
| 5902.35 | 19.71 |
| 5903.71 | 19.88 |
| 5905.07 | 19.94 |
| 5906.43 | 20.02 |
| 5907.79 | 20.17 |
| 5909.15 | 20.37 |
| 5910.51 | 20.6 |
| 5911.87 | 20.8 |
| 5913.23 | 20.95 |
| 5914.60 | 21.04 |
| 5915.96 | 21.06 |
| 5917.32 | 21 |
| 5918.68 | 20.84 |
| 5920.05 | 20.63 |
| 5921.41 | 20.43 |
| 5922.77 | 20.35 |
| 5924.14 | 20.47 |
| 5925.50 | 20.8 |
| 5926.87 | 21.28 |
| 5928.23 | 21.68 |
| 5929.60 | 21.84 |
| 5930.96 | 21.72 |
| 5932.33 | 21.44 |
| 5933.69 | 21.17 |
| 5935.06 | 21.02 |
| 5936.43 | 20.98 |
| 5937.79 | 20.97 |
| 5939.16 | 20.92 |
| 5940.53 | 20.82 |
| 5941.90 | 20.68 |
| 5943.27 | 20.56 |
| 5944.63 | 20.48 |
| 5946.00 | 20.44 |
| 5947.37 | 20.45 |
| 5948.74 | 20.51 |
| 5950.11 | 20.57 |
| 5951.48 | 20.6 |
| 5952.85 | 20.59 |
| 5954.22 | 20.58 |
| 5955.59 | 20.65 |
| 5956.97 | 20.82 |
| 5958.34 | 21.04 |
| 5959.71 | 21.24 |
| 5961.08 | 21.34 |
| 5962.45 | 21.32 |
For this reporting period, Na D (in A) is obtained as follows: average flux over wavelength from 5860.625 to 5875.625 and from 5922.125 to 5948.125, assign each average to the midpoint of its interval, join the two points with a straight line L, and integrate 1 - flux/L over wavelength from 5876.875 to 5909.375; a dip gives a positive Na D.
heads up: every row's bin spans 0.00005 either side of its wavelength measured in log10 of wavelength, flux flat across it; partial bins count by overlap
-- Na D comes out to 3.6 A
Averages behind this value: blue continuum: 20.6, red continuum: 20.9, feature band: 18.5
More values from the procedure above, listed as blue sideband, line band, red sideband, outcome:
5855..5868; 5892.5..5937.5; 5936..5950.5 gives 1.1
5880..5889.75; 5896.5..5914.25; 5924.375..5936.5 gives 0.0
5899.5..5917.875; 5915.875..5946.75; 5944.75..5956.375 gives -0.8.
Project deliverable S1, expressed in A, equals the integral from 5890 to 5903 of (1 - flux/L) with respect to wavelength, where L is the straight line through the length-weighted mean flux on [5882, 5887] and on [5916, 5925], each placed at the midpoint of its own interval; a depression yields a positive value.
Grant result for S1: 1.3 A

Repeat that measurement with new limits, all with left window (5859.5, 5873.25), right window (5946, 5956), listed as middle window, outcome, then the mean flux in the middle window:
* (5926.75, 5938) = -0.4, 21.4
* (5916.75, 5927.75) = -0.1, 20.7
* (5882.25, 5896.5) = 2.4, 17.1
